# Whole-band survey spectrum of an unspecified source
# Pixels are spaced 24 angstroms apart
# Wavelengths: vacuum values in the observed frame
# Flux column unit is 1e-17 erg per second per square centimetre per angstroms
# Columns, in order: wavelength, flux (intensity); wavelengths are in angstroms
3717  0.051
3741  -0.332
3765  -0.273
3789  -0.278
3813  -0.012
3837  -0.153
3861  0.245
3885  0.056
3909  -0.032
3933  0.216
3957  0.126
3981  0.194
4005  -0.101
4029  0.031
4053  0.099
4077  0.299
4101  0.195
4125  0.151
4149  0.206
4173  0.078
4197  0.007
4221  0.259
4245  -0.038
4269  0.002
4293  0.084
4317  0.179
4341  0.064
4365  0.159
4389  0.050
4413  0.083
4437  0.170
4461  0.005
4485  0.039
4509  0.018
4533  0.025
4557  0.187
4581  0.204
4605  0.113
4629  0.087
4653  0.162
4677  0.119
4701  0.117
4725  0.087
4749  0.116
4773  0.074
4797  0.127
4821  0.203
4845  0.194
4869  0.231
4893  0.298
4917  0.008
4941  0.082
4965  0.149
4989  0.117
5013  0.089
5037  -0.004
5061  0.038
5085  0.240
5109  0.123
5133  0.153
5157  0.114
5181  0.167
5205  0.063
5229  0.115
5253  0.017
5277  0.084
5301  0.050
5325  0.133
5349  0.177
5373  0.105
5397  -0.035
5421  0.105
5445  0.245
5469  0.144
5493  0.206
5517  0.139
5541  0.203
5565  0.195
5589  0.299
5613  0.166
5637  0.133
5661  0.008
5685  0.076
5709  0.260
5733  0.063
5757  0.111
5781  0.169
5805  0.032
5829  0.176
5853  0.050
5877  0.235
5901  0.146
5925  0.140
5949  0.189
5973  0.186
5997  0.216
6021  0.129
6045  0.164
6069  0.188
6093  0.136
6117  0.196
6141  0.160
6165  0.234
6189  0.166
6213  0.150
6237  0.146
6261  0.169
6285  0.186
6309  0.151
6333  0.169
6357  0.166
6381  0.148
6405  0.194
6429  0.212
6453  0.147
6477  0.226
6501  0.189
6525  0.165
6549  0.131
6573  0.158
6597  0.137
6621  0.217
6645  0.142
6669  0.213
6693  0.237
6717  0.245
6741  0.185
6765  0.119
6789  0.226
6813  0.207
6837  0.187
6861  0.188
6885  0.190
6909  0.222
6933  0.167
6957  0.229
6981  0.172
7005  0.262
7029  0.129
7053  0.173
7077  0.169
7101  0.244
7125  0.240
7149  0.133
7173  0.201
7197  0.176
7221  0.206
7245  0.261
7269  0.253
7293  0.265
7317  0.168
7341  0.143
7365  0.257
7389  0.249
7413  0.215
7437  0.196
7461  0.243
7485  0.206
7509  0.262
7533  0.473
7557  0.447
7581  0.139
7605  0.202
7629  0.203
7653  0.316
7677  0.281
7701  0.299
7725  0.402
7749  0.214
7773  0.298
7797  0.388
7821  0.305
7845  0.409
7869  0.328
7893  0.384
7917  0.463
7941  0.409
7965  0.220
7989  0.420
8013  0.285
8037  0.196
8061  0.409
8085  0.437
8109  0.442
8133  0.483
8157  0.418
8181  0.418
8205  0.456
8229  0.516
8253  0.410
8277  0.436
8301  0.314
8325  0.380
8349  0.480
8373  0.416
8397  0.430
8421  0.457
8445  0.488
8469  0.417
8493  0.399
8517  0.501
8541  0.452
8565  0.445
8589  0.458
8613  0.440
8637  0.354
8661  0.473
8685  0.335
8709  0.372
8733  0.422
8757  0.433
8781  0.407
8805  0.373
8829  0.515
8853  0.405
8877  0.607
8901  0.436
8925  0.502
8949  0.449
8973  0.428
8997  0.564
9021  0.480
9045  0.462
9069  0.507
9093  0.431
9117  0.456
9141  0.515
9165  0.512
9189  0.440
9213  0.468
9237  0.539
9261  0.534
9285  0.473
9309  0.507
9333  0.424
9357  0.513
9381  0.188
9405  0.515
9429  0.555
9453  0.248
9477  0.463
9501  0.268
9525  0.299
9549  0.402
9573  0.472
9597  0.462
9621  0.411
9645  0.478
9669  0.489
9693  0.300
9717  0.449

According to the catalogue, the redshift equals 1.02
